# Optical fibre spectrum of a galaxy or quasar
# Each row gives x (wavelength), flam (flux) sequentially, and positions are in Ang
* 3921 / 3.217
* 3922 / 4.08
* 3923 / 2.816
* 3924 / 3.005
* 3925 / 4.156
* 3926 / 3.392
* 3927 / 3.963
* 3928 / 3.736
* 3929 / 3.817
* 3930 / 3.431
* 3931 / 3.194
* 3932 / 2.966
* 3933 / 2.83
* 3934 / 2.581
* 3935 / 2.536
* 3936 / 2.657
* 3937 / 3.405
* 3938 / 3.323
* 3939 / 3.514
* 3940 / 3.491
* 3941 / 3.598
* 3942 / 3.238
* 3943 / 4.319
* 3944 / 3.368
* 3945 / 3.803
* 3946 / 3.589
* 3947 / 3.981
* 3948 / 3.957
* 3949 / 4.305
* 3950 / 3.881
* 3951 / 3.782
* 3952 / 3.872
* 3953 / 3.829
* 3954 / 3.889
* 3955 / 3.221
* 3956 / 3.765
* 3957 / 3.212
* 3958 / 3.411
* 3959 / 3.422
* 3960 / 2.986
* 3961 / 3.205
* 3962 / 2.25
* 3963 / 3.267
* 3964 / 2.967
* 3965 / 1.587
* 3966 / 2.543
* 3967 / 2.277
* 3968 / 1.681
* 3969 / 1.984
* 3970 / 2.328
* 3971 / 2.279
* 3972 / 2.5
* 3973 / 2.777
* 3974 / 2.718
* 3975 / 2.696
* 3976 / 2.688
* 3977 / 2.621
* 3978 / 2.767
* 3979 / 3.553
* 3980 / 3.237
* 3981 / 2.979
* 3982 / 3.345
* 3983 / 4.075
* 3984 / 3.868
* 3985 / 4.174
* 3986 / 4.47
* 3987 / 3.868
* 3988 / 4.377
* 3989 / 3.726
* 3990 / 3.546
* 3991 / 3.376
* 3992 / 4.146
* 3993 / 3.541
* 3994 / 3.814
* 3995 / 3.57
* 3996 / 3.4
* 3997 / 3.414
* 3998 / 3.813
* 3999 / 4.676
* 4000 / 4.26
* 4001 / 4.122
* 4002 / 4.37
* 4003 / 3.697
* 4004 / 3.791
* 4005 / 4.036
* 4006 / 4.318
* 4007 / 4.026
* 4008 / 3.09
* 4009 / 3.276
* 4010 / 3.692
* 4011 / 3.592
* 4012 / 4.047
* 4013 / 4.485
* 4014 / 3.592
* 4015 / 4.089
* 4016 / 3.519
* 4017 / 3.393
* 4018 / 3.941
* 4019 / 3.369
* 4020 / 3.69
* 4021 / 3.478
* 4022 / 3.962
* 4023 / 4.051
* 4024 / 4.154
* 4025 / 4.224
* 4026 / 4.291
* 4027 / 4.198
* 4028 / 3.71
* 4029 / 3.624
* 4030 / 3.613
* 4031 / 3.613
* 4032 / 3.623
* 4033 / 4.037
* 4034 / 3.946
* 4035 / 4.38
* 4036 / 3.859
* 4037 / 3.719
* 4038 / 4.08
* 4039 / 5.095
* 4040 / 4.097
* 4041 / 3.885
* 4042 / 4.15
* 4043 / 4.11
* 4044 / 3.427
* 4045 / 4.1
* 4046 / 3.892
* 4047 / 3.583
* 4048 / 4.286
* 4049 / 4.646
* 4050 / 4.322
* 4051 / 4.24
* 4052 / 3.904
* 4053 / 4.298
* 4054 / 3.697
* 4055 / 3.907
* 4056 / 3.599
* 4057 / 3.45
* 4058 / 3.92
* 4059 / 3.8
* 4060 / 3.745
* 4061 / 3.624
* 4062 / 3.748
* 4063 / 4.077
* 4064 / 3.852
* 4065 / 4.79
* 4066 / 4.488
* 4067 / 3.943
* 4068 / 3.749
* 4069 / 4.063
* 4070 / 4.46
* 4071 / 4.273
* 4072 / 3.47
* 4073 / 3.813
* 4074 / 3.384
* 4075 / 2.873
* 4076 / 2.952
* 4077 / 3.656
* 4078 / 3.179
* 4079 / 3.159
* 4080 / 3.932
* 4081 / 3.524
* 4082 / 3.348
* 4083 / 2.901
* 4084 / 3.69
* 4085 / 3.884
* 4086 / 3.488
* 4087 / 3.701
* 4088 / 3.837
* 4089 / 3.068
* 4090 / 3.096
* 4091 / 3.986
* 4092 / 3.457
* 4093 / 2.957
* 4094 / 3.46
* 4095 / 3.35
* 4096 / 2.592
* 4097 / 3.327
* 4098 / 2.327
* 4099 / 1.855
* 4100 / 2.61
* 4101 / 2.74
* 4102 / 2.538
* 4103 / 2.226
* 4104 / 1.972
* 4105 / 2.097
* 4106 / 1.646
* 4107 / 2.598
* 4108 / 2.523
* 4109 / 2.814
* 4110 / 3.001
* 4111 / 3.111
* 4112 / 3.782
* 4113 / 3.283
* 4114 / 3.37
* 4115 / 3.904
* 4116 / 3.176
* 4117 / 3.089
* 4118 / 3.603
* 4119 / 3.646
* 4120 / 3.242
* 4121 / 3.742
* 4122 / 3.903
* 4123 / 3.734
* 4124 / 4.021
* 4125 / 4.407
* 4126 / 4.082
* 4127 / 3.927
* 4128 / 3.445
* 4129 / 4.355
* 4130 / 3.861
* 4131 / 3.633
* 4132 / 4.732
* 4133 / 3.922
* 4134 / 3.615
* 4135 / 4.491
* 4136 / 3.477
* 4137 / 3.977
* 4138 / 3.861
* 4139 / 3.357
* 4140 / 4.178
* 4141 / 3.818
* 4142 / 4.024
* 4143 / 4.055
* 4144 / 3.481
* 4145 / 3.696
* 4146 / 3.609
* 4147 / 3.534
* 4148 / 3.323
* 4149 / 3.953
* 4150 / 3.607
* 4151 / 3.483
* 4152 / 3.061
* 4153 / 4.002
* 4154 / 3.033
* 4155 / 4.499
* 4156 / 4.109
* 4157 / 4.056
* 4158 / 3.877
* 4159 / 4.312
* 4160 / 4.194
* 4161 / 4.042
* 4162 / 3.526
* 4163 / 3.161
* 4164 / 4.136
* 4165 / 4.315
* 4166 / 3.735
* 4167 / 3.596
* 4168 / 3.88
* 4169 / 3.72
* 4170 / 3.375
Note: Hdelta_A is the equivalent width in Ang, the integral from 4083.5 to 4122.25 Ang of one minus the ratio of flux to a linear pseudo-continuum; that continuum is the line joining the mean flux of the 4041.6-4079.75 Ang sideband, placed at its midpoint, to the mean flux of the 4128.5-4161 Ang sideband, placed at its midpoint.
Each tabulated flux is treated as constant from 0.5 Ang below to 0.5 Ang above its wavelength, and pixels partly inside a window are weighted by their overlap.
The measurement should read 7.7 Ang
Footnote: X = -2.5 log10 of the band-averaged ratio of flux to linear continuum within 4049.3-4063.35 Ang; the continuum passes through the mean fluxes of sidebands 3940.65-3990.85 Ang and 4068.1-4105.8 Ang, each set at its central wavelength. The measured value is -0.201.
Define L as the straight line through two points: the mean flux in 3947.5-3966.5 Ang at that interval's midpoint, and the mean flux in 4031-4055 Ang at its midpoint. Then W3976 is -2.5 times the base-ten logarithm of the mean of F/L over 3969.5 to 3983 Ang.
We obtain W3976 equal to 0.221 mag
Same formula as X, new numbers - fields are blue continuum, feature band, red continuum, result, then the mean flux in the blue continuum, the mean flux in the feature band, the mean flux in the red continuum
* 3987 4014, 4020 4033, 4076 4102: -0.06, 3.85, 3.88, 3.23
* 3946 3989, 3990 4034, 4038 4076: -0.07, 3.22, 3.83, 3.95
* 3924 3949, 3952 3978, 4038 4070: 0.26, 3.46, 2.82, 4.02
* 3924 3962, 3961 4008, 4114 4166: 0.07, 3.48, 3.33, 3.8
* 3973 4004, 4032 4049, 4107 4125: -0.15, 3.62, 4.05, 3.41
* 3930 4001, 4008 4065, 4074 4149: -0.16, 3.32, 3.91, 3.39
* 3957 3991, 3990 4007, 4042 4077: -0.18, 3.04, 3.89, 3.9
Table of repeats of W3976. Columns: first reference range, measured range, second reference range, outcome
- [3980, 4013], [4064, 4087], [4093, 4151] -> -0.04 mag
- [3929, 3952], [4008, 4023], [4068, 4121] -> -0.12 mag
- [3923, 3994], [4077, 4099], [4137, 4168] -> 0.10 mag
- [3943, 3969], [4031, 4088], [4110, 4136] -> -0.08 mag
